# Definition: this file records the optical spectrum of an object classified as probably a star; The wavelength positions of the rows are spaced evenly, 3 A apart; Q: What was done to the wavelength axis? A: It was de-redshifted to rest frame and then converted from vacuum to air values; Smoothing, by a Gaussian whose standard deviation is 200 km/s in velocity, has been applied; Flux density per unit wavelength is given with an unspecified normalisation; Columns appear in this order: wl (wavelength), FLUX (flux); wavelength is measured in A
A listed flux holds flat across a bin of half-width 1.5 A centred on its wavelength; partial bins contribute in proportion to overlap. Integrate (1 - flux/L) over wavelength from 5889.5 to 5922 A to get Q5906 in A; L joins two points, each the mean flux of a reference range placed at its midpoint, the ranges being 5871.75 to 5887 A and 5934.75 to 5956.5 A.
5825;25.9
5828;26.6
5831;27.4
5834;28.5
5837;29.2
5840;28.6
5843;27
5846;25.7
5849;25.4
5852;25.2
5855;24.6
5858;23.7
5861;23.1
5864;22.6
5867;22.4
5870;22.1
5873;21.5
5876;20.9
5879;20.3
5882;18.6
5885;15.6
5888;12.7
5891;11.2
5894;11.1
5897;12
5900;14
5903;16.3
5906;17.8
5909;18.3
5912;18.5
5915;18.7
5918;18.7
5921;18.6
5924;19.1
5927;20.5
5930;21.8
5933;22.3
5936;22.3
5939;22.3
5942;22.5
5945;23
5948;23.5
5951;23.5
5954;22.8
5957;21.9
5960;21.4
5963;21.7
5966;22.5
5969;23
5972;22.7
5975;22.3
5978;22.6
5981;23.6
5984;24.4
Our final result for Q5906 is 7.5 A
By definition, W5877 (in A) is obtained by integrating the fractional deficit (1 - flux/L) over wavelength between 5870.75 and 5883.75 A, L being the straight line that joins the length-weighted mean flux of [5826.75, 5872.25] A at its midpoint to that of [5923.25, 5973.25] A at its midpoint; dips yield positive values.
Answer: 2.2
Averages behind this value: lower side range 25.4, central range 20.3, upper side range 22.2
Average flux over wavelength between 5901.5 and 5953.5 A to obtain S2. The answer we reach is 20.5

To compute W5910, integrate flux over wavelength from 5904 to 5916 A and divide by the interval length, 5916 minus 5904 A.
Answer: 18.2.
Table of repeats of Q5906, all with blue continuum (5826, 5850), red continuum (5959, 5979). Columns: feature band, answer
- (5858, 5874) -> 2.3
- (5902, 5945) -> 7.2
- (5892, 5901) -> 4.6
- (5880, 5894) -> 6.1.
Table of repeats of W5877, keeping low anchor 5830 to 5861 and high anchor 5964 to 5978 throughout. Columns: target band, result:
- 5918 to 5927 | 1.8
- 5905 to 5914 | 2.3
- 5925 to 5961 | 1.7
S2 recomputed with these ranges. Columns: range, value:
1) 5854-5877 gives 22.6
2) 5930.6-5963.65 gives 22.5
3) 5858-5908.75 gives 17.8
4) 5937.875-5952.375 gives 23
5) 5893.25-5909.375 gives 14.9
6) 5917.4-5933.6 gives 20.1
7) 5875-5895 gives 15.8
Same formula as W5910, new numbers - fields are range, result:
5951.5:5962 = 22.2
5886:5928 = 16.2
